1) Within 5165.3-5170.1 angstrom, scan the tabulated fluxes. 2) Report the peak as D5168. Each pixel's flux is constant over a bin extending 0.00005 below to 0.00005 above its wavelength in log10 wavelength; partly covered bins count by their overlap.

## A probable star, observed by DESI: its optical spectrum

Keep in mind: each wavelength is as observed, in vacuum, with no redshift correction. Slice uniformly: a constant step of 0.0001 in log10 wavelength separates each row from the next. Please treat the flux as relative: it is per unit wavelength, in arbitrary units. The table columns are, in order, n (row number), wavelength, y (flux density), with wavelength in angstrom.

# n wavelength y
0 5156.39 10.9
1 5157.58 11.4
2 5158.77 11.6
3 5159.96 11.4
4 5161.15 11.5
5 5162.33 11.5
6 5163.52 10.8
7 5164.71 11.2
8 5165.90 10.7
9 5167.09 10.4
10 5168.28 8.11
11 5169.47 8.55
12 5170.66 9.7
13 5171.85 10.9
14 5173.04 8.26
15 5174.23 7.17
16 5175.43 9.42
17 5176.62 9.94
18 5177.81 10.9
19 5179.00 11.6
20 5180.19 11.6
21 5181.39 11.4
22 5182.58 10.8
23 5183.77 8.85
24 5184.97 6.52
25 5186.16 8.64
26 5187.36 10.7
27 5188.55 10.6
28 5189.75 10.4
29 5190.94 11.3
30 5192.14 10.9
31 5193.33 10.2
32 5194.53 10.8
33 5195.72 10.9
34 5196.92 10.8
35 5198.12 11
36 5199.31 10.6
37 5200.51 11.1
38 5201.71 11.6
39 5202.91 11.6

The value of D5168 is 10.7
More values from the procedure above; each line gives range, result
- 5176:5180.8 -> 11.6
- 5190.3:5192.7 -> 11.3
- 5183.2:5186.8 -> 8.85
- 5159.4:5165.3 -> 11.5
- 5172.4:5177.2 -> 9.94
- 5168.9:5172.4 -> 10.9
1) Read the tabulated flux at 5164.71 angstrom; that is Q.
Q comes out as 11.2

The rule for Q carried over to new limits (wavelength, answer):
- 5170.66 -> 9.7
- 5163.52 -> 10.8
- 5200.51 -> 11.1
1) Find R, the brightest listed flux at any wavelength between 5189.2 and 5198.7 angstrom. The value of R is 11.3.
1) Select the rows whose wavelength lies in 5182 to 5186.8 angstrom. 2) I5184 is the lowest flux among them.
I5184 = 6.52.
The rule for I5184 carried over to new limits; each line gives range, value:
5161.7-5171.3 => 8.11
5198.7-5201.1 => 10.6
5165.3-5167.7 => 10.4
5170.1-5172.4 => 9.7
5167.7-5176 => 7.17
